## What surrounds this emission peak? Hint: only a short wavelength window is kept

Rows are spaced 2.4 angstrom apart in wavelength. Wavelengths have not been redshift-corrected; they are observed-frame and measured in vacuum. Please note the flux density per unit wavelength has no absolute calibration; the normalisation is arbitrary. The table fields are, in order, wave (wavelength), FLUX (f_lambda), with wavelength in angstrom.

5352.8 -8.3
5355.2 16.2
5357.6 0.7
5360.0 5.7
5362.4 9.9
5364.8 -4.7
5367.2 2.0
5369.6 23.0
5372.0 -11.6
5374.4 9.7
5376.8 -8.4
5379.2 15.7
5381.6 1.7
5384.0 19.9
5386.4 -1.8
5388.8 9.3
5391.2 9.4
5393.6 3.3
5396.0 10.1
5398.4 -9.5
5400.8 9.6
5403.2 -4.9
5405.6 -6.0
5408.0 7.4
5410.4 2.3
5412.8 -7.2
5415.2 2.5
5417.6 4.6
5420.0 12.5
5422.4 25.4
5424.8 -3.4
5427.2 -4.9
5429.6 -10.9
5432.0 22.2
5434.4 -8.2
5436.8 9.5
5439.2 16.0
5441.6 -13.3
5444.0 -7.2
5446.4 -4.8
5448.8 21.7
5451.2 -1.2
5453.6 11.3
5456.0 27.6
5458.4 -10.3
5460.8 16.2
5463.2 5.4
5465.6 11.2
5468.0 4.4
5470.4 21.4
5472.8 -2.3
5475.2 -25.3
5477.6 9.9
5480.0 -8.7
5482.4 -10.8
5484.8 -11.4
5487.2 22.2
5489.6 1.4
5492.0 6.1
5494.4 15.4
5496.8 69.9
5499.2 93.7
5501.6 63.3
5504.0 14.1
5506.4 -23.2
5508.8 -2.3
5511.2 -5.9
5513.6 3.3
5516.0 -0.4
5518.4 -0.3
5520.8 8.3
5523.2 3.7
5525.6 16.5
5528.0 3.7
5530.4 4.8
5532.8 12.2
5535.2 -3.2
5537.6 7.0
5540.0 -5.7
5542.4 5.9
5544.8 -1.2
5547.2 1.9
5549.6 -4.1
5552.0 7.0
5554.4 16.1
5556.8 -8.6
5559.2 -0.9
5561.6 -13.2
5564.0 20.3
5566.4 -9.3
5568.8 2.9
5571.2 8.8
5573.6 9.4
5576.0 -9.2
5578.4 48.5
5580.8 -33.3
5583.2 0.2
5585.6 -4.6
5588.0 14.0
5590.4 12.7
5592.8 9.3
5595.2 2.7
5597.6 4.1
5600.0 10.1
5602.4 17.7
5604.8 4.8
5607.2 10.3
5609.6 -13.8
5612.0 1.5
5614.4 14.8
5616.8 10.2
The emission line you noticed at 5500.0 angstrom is [O II]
